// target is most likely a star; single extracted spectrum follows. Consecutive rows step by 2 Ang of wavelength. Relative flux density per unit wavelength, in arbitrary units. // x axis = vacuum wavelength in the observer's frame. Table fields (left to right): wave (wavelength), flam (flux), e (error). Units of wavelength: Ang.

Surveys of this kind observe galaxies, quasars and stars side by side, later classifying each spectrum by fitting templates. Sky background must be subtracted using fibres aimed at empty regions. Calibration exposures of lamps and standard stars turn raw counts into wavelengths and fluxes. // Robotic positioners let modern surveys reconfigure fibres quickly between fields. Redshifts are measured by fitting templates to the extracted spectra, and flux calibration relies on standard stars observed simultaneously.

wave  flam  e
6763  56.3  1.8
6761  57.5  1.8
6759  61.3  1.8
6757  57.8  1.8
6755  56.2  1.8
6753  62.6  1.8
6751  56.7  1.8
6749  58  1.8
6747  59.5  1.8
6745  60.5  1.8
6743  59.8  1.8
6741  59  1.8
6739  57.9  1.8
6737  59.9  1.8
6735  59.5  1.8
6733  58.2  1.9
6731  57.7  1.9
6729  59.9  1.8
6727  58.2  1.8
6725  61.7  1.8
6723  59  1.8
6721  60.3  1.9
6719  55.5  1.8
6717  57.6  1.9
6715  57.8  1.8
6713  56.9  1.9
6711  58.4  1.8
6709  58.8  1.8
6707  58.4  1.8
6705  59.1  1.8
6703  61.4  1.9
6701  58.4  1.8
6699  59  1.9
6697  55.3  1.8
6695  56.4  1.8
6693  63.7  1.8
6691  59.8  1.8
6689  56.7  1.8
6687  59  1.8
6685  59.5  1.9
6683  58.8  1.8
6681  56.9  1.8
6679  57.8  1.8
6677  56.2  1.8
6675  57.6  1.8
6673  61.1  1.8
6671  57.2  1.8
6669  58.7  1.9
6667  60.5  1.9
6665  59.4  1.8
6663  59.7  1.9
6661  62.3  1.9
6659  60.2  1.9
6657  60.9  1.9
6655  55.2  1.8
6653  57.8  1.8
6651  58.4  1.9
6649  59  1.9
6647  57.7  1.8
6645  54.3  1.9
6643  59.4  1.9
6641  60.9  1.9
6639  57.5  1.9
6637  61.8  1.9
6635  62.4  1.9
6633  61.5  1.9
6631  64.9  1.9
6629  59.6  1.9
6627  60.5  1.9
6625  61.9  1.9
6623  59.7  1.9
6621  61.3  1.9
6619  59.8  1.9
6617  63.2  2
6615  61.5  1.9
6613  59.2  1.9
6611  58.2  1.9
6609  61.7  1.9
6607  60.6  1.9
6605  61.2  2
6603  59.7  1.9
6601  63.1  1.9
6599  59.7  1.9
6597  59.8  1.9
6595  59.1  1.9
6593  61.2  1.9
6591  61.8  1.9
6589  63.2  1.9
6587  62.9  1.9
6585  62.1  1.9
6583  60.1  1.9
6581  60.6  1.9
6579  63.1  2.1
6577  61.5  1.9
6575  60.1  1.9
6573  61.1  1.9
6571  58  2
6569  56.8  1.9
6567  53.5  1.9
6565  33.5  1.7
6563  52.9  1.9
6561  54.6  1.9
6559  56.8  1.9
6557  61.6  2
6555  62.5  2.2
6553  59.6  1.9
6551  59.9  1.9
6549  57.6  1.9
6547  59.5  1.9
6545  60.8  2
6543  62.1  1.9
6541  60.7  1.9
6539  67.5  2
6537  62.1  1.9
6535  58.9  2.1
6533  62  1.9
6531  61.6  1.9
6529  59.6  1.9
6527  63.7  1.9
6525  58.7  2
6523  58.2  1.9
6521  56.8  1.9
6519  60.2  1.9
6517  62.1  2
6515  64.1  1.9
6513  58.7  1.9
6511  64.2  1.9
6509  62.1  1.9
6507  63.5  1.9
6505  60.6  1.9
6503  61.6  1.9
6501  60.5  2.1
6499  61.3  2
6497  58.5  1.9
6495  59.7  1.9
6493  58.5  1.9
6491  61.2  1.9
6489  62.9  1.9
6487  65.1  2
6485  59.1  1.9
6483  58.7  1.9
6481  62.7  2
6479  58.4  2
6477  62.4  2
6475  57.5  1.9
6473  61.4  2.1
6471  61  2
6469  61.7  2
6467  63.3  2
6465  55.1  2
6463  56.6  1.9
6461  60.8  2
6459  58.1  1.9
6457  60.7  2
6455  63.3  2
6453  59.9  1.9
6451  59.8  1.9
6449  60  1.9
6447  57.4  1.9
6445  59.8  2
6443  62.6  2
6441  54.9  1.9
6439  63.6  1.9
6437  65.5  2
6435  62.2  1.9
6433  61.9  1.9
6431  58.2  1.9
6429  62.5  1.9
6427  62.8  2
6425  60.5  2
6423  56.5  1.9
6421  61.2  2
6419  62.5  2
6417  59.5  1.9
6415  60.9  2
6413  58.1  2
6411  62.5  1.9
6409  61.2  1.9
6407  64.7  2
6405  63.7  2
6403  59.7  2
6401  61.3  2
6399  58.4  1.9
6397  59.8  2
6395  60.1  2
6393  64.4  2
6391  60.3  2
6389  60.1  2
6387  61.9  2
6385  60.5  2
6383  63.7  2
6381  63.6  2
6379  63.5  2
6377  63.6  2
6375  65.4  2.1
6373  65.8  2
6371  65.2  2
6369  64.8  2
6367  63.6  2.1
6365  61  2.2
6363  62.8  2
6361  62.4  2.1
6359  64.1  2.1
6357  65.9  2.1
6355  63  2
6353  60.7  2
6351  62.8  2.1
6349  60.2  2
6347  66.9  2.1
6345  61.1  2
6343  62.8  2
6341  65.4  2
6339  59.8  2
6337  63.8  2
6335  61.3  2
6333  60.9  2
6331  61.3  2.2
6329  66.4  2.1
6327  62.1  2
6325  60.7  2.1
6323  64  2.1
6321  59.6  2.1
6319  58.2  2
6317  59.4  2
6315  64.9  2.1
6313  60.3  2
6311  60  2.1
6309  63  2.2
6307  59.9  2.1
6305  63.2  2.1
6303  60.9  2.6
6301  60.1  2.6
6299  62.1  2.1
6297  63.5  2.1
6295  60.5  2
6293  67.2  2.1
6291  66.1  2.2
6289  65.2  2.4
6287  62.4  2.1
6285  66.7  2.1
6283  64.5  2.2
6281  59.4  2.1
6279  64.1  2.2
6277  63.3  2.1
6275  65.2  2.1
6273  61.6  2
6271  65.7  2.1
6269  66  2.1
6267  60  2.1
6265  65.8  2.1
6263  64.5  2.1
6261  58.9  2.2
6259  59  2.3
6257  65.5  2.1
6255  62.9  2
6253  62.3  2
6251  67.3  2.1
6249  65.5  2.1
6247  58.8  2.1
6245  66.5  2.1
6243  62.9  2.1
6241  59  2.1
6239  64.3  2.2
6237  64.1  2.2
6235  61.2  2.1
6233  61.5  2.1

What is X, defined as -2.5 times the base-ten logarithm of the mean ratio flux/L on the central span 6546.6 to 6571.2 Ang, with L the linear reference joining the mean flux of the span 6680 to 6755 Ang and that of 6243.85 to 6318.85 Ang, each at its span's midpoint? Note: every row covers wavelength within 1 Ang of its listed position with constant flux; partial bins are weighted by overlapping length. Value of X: 0.085 mag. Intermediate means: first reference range 63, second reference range 58.8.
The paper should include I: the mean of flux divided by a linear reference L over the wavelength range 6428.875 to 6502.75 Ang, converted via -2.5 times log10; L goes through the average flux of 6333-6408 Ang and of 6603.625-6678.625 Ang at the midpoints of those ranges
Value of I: 0.02 mag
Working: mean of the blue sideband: 62.6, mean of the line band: 60.4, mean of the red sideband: 59.8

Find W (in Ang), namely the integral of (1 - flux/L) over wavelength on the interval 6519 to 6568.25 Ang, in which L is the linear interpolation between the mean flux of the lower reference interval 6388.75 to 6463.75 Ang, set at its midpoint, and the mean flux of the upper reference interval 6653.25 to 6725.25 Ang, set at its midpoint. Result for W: 1.0 Ang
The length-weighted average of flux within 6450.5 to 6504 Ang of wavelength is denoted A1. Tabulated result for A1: 60.4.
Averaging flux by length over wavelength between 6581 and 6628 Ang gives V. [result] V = 60.9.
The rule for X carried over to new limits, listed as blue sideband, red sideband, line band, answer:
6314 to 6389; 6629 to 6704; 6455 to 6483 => 0.024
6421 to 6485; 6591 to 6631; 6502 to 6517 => -0.029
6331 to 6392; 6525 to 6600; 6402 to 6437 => 0.012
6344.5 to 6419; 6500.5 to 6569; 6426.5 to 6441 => -0.009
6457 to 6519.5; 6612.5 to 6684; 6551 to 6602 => 0.024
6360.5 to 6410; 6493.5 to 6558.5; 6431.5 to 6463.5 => 0.023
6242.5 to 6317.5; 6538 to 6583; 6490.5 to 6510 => -0.024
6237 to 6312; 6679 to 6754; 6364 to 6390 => -0.021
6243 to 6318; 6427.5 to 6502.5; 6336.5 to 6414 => -0.014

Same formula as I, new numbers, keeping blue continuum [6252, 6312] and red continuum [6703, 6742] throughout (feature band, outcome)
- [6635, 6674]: 0.00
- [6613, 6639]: -0.03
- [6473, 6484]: 0.02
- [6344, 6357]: -0.01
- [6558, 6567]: 0.20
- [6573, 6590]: -0.03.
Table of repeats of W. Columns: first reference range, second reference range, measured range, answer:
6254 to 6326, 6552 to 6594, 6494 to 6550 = -1.66 Ang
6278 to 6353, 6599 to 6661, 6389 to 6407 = 0.20 Ang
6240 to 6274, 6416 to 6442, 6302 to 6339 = 0.39 Ang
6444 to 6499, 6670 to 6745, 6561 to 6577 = 1.42 Ang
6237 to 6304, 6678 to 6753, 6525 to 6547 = -0.39 Ang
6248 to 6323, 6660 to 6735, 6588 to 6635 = -1.11 Ang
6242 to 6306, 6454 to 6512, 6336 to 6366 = -0.22 Ang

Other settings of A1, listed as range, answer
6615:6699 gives 59.4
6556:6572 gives 53.5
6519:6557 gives 60.7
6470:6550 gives 60.9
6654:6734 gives 58.7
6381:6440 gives 61.4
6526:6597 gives 59.5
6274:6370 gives 62.7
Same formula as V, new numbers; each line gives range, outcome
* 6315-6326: 60.8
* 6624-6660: 59.7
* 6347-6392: 63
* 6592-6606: 60.5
